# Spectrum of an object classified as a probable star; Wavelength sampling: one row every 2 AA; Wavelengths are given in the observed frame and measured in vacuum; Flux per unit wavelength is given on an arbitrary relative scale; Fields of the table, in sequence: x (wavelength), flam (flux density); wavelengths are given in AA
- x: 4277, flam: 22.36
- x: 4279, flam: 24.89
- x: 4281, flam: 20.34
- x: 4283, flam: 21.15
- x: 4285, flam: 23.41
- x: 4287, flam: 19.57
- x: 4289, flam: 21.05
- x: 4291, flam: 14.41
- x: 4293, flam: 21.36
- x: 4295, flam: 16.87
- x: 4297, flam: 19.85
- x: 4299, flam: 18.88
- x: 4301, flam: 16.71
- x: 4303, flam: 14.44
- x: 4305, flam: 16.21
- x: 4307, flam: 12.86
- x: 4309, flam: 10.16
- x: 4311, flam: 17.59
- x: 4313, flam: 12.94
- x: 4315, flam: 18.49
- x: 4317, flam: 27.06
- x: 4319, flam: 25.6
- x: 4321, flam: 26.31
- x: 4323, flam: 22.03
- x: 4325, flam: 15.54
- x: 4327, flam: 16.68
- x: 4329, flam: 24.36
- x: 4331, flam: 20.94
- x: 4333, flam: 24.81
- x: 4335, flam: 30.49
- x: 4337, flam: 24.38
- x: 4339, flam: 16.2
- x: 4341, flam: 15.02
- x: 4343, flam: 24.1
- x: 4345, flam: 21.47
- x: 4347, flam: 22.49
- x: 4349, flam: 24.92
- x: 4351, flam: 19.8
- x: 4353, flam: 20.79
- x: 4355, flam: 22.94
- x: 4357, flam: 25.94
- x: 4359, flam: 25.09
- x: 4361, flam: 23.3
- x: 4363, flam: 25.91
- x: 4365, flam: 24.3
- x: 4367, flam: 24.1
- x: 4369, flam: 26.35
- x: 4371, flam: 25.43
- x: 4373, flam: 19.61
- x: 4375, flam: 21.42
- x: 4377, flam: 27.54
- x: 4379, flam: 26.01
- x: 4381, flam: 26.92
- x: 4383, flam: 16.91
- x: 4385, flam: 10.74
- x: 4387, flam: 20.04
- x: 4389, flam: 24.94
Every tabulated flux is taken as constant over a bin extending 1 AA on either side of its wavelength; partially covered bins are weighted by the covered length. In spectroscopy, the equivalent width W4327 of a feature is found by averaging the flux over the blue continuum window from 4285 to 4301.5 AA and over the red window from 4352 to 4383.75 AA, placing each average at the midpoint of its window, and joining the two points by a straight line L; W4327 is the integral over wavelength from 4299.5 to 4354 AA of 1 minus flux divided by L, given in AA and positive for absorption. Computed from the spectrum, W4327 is 3.04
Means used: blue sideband 18.9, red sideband 24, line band 20.1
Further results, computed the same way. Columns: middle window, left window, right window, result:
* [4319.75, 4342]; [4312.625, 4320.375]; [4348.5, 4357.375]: 0.60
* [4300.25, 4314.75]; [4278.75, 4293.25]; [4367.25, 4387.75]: 4.39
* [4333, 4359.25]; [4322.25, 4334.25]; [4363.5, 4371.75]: 0.20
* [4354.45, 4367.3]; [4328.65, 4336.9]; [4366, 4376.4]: -0.33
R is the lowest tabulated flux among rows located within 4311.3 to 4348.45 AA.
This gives 12.94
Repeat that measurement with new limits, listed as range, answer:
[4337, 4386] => 10.74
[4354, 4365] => 22.94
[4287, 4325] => 10.16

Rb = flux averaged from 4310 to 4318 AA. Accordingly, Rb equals 19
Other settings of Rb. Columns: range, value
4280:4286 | 21.6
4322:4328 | 18.1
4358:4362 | 24.2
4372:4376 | 20.5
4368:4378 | 24.1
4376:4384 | 24.3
